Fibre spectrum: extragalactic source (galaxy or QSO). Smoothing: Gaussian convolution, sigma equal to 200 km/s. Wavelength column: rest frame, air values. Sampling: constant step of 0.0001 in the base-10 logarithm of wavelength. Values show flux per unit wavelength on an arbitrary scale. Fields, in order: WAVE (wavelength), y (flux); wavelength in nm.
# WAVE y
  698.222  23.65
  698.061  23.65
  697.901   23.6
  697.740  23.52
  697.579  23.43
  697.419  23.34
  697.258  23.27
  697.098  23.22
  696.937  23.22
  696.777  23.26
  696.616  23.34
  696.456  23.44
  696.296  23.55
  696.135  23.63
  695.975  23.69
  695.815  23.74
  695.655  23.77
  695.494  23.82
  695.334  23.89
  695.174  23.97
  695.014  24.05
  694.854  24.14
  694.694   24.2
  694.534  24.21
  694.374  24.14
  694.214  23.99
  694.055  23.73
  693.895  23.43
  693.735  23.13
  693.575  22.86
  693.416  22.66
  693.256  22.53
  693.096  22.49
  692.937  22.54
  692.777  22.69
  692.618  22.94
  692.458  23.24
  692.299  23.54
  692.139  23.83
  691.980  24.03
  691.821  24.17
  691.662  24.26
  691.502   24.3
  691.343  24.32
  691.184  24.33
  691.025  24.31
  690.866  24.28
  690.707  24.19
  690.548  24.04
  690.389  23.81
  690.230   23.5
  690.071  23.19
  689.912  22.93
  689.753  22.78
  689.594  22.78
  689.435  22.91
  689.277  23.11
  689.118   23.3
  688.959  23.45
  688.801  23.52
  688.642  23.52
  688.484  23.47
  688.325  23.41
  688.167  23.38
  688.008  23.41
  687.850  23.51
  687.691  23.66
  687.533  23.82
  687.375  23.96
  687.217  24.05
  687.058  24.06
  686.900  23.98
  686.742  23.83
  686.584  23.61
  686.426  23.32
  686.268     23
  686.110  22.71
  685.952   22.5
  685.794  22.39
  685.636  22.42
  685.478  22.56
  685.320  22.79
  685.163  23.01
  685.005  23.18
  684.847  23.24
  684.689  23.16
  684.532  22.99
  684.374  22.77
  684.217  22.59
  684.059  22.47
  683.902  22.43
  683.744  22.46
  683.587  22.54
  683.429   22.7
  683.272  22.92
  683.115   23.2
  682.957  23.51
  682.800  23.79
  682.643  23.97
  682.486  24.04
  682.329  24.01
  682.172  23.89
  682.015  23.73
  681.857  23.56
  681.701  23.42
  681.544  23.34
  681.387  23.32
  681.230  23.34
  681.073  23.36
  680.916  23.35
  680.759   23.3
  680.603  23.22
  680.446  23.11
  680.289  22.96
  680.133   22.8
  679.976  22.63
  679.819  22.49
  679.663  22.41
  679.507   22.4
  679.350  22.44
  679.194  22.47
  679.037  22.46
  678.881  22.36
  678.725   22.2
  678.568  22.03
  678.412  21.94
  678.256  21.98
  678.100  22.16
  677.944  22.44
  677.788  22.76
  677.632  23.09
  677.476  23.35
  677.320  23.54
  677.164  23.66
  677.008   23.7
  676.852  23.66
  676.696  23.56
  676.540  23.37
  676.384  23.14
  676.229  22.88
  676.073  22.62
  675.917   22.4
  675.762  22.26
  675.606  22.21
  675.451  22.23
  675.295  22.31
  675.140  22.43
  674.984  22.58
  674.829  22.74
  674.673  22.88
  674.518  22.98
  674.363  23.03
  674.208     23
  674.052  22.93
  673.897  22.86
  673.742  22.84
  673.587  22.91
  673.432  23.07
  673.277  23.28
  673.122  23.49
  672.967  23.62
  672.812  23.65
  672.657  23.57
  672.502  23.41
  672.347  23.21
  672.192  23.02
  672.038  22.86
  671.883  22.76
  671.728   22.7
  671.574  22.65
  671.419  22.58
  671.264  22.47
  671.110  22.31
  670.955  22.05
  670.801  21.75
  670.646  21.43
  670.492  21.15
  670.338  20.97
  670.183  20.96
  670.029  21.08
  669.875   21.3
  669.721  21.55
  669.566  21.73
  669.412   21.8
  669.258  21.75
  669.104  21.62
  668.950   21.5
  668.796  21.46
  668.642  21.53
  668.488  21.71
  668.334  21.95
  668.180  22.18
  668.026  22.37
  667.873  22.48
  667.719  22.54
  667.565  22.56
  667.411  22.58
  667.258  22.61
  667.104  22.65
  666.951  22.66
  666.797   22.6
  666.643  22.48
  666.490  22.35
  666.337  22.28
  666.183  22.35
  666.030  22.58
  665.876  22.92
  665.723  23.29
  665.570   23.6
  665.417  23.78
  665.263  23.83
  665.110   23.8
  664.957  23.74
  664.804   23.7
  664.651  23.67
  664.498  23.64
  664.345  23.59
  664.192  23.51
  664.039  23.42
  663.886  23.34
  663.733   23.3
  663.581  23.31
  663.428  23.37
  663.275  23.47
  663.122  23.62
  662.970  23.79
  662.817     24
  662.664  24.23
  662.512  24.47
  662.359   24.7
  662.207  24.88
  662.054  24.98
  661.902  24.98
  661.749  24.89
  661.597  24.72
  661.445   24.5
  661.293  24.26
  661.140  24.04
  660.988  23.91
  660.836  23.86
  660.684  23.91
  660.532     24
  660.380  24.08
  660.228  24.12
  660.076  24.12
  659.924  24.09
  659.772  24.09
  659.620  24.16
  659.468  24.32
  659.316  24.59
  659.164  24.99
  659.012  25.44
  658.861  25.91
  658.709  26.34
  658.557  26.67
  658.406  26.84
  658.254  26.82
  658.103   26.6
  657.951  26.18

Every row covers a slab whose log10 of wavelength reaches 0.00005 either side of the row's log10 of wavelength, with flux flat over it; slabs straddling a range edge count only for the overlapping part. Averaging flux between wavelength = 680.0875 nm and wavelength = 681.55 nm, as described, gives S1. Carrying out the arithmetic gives 23.2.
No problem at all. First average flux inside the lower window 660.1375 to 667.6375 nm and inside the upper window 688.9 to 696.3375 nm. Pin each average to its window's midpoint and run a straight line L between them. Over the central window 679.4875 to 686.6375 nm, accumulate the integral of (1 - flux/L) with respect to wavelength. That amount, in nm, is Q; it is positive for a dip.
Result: 0.16 nm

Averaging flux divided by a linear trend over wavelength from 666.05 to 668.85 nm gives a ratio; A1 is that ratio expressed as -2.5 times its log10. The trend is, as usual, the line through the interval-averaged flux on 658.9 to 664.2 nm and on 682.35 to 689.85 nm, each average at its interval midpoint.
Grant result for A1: 0.08 mag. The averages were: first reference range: 24.2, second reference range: 23.2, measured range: 22.3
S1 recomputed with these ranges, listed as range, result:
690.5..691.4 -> 24.3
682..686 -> 23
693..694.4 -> 23.2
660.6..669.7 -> 23.2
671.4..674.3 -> 23.1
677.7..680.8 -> 22.5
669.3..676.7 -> 22.5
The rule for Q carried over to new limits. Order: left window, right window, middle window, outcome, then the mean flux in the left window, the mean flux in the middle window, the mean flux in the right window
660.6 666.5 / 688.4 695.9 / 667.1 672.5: 0.380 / 23.8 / 22.1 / 23.6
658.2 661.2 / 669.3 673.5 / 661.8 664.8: 0.019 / 24.8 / 23.9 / 22.4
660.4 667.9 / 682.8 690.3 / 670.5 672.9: 0.078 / 23.6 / 22.7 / 23.2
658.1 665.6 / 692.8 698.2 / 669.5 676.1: 0.426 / 24.3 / 22.5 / 23.5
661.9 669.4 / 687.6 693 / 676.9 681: 0.102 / 23.1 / 22.7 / 23.6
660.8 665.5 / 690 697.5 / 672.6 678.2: 0.203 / 24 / 23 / 23.6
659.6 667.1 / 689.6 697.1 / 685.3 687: 0.043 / 23.7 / 23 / 23.6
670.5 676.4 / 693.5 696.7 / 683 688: 0.042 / 22.7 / 23.1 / 23.7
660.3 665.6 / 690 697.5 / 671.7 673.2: 0.039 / 24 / 23.2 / 23.6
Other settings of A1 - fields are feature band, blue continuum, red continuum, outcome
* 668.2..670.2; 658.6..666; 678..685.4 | 0.102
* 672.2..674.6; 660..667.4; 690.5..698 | 0.021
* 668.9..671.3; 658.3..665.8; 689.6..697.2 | 0.119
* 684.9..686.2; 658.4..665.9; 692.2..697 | 0.045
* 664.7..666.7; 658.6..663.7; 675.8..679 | 0.037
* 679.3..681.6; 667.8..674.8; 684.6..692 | 0.000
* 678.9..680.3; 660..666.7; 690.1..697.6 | 0.054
